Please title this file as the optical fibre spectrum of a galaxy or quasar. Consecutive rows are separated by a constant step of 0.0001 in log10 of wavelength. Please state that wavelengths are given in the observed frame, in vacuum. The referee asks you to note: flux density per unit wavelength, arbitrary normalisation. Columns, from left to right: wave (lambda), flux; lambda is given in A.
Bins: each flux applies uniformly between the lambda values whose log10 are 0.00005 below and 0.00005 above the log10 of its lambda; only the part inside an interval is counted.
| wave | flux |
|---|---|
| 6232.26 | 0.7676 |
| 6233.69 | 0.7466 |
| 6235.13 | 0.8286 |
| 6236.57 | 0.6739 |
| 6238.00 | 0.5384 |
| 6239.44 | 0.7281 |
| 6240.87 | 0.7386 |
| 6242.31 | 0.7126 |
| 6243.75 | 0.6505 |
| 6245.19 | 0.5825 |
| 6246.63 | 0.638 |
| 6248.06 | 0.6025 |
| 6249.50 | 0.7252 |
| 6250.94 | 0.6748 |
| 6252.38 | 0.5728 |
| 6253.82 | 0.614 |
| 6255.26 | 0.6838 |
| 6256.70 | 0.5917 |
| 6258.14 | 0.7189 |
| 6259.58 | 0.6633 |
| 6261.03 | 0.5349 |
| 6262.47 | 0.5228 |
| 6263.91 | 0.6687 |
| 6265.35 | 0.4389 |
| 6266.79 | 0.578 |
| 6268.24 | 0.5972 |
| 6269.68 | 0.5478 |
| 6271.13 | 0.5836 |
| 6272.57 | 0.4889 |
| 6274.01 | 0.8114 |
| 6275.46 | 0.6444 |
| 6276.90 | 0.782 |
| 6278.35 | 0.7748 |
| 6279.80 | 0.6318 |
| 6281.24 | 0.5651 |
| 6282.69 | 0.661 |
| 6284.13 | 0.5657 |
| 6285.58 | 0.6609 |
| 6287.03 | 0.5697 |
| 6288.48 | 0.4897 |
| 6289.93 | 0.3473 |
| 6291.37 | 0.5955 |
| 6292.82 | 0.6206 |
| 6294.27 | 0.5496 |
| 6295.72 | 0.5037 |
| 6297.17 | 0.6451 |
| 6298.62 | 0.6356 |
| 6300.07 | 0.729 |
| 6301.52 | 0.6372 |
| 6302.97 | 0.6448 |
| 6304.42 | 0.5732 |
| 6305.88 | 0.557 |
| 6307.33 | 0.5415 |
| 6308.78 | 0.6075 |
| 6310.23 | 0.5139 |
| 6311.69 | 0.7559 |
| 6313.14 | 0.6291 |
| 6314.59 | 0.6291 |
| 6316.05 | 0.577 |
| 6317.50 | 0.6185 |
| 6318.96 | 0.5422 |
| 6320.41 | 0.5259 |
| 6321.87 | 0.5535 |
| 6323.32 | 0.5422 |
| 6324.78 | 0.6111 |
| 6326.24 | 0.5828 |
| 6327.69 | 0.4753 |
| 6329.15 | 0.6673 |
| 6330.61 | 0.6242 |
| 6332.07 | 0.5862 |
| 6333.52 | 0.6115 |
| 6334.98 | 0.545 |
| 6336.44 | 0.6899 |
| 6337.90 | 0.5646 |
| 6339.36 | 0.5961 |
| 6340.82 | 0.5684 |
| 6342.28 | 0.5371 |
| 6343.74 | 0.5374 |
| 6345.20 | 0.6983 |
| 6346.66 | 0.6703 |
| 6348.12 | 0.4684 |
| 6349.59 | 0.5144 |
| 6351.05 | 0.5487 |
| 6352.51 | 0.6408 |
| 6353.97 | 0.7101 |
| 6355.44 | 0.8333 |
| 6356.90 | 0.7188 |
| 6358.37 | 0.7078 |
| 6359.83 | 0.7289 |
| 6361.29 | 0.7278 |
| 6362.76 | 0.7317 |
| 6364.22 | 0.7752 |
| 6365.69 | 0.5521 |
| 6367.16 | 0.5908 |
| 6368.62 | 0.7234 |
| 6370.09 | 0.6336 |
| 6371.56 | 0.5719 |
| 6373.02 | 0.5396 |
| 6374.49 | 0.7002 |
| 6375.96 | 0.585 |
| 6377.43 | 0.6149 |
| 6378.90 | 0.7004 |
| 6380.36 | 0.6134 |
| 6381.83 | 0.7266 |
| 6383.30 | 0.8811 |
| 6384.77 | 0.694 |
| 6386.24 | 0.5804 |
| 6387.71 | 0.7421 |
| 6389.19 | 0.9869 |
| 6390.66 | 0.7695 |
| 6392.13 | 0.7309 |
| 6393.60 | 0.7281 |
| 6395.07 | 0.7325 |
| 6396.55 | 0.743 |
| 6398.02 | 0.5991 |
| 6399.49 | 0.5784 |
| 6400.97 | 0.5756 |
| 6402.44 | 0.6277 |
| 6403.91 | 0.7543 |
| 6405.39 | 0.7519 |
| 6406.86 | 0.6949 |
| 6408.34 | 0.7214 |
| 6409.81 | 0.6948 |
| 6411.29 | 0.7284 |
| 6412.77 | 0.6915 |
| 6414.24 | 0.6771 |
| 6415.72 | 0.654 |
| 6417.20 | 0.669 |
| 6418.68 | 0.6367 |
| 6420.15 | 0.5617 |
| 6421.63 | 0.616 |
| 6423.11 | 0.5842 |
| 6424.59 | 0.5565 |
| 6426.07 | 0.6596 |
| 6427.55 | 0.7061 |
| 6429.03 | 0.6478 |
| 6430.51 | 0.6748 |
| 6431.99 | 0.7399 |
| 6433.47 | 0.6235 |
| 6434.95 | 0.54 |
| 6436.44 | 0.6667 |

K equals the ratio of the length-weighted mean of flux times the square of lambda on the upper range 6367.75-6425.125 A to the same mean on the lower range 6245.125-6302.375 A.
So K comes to 1.15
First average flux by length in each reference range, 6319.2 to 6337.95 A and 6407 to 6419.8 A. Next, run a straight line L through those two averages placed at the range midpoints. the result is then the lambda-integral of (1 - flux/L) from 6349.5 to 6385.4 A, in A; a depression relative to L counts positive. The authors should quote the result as -2.6 A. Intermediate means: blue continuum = 0.583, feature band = 0.673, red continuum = 0.681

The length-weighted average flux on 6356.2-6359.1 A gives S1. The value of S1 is 0.712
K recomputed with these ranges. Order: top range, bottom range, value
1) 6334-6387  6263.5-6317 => 1.09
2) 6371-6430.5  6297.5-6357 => 1.14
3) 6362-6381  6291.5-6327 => 1.10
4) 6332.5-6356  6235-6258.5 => 0.95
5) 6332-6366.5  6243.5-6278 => 1.05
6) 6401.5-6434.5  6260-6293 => 1.17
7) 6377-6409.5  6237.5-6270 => 1.18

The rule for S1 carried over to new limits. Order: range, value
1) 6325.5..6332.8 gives 0.588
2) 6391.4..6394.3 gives 0.73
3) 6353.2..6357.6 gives 0.753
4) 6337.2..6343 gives 0.567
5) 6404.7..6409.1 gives 0.723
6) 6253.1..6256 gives 0.649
